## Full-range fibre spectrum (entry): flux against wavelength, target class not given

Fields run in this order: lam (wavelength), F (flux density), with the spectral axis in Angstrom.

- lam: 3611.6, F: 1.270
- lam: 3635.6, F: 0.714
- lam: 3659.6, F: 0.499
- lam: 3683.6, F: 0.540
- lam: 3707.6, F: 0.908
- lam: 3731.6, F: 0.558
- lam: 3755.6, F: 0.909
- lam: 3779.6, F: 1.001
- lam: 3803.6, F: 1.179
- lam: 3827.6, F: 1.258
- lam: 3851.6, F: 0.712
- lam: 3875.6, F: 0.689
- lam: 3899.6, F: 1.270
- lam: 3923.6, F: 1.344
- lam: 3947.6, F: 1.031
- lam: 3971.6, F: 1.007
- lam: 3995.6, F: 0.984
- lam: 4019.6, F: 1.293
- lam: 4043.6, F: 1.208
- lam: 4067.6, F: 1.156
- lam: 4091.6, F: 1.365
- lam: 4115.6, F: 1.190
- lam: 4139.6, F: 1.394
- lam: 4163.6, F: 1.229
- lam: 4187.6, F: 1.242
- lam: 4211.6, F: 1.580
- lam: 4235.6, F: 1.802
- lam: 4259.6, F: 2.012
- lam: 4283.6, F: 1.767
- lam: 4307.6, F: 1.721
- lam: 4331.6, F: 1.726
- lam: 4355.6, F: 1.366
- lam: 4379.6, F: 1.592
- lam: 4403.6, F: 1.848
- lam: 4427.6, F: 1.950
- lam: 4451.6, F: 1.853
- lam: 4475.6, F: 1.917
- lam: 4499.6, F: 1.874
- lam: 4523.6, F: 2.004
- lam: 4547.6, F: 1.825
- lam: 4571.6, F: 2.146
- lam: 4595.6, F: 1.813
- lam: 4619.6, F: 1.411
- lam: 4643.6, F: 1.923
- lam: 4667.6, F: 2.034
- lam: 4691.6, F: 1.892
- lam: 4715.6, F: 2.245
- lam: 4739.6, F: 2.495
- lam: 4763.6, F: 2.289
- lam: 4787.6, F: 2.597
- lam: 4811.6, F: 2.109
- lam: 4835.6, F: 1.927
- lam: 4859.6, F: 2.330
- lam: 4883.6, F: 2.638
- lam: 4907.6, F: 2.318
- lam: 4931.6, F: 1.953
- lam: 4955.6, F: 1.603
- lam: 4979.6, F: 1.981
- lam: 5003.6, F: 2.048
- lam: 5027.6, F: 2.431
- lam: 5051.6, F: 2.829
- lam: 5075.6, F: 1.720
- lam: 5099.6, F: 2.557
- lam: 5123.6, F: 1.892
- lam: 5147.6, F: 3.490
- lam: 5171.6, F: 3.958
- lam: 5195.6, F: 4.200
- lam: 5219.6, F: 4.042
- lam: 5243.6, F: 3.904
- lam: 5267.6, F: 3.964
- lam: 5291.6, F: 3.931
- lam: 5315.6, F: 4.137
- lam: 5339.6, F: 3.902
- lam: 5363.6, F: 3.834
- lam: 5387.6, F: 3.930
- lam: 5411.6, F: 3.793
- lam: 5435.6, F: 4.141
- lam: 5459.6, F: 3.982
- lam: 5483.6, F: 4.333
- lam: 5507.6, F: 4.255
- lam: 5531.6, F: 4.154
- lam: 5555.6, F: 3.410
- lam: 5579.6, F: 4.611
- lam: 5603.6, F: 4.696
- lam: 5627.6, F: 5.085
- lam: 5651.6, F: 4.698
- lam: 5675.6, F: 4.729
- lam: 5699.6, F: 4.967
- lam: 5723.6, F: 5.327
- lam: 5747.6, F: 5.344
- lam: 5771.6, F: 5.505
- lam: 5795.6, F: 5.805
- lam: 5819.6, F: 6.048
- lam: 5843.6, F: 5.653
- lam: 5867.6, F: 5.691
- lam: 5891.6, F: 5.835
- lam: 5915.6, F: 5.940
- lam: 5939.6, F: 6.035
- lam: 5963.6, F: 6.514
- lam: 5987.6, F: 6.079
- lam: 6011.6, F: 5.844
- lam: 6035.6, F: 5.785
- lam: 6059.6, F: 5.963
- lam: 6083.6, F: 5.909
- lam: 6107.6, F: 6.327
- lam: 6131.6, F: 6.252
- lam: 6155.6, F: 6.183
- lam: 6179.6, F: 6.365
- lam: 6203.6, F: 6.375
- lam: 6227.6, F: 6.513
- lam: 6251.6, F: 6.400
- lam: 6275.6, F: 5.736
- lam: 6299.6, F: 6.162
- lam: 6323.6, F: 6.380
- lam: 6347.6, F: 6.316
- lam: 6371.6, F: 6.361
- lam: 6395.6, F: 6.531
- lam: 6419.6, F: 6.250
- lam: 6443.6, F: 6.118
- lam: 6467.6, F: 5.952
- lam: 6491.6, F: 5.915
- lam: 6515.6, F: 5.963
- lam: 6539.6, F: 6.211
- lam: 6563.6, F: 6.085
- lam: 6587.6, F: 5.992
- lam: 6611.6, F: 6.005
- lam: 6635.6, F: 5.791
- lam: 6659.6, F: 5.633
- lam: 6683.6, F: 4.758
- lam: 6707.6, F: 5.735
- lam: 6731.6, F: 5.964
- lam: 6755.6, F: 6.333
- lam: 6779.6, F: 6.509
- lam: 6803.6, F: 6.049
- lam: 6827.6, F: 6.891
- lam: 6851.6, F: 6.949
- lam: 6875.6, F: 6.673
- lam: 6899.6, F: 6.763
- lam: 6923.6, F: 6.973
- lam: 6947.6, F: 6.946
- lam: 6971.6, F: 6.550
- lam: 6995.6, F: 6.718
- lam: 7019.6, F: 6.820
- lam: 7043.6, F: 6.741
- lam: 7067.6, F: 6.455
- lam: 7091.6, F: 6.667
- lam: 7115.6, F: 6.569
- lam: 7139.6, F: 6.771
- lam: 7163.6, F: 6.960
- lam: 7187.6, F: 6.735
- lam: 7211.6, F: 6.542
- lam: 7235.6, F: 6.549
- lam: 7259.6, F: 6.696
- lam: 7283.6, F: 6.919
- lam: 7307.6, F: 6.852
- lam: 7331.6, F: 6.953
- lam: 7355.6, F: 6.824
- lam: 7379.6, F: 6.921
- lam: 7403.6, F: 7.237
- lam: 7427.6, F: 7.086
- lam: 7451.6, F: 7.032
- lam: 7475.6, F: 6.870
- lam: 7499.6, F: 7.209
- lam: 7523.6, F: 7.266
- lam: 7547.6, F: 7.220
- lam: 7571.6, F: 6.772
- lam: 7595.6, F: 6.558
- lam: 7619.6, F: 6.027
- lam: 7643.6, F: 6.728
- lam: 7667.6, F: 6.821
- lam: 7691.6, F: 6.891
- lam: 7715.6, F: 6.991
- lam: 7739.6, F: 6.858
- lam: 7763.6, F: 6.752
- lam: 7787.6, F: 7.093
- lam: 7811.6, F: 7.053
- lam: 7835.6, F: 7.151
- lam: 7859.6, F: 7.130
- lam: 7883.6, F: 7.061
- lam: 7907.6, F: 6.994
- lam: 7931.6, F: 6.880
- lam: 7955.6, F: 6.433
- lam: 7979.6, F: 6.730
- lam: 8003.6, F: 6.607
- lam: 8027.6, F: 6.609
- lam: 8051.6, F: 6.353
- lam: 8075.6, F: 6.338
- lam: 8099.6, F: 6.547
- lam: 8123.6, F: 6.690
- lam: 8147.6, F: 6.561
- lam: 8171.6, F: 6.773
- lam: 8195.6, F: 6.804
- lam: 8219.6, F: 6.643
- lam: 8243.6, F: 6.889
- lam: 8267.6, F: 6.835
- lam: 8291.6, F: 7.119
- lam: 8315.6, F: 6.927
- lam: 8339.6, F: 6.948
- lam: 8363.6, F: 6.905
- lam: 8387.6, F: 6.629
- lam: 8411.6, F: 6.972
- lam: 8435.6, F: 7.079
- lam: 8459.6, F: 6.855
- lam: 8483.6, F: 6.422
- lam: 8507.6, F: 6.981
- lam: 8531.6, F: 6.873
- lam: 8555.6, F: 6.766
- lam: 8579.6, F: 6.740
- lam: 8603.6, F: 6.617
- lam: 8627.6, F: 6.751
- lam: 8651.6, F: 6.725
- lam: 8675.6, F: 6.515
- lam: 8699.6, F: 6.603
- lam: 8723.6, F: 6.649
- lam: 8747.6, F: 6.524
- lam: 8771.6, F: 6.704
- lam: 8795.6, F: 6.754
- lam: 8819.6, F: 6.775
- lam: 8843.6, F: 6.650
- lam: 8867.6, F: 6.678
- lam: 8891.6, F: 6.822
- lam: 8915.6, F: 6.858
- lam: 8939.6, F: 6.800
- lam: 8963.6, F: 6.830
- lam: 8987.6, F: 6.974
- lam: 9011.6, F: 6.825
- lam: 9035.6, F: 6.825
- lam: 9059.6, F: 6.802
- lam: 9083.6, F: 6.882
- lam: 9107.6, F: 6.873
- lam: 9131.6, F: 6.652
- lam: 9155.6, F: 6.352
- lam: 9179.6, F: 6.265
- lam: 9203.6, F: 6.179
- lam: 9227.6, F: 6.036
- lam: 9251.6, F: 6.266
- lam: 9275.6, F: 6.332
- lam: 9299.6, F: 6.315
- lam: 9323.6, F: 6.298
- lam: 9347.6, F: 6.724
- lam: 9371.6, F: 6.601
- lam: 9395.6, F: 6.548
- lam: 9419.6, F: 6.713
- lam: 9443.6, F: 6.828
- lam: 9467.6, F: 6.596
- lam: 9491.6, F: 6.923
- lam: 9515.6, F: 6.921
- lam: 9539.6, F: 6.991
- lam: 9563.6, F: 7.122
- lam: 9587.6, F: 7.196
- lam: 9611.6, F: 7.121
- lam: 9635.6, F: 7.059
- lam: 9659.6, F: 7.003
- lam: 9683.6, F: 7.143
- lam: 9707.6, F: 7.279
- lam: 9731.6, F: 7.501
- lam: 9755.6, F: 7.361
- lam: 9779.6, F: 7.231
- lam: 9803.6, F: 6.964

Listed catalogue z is 0.291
